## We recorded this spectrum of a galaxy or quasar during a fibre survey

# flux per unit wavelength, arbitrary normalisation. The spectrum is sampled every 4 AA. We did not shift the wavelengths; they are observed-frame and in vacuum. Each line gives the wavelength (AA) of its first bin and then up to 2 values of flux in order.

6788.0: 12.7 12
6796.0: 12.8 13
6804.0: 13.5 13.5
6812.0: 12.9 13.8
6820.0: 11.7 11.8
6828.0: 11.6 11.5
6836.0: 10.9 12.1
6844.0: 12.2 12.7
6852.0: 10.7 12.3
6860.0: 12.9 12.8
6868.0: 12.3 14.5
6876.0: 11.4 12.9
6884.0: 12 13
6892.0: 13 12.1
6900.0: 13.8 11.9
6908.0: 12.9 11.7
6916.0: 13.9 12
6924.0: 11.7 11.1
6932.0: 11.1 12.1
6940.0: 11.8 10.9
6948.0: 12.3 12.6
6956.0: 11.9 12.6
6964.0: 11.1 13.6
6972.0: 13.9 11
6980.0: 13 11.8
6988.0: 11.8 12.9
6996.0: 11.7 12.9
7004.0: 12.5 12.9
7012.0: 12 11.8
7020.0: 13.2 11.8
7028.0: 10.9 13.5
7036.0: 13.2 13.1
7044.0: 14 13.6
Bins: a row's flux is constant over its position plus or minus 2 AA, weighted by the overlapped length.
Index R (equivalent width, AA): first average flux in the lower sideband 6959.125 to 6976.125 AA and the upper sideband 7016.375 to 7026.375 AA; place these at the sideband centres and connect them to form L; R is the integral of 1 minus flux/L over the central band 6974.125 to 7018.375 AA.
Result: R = 0.81 AA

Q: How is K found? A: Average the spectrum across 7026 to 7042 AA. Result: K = 12.7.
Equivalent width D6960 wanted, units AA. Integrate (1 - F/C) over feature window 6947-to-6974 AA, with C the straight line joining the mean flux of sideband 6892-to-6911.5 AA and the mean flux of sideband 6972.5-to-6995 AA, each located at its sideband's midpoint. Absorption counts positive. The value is -0.6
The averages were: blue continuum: 12.6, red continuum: 12.2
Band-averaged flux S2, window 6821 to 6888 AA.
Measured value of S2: 12.2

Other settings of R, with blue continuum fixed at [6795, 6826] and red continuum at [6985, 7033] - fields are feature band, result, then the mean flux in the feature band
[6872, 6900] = 0.0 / 12.7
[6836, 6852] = 1.0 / 12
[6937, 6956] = 0.9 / 11.9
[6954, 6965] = 0.4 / 11.9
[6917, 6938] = 1.4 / 11.7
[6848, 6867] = 0.7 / 12.2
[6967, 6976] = -0.5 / 13.2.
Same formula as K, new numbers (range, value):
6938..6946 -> 11.4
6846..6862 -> 12.1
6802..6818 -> 13.4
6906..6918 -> 12.8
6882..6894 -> 12.7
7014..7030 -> 11.9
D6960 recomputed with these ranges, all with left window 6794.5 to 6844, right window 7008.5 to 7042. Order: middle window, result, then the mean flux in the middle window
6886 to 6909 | -0.6 AA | 12.8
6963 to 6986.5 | 0.0 AA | 12.4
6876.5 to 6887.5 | 0.0 AA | 12.4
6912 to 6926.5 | 0.1 AA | 12.4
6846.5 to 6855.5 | 0.5 AA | 11.7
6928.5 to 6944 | 1.2 AA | 11.5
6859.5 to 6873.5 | -0.8 AA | 13.1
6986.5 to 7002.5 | 0.1 AA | 12.3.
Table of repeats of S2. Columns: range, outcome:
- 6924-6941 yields 11.5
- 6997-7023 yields 12.5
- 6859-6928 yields 12.6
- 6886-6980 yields 12.3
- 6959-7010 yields 12.4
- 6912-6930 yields 12.1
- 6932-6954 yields 11.9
